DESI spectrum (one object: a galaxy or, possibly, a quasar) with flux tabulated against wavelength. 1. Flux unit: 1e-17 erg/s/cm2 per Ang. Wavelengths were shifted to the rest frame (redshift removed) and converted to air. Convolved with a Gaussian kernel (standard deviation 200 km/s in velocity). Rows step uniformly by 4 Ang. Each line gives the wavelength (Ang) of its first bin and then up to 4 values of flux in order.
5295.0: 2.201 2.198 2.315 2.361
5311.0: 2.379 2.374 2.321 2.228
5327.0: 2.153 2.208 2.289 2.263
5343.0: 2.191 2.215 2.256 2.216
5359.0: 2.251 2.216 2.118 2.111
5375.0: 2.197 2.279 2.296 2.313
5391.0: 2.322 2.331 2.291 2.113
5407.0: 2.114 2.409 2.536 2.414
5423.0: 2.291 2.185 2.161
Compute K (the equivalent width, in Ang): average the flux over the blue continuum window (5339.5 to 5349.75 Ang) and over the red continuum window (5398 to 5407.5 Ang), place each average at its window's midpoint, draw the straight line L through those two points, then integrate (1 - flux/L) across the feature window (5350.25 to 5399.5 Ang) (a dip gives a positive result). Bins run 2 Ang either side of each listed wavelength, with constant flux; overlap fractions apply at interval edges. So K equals -1.2 Ang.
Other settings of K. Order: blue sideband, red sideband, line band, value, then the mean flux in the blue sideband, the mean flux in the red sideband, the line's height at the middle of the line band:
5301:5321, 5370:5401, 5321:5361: 1.6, 2.35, 2.27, 2.32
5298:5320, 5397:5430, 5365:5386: 0.9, 2.33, 2.29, 2.3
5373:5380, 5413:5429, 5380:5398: -0.4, 2.23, 2.36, 2.27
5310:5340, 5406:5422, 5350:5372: 1.1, 2.27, 2.38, 2.32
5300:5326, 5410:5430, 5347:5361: 0.6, 2.32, 2.35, 2.33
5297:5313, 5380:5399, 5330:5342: 0.3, 2.31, 2.31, 2.31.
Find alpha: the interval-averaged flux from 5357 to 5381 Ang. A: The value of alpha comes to 2.2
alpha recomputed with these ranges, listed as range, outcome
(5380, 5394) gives 2.31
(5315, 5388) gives 2.23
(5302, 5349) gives 2.27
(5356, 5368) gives 2.2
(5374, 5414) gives 2.27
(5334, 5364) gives 2.24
